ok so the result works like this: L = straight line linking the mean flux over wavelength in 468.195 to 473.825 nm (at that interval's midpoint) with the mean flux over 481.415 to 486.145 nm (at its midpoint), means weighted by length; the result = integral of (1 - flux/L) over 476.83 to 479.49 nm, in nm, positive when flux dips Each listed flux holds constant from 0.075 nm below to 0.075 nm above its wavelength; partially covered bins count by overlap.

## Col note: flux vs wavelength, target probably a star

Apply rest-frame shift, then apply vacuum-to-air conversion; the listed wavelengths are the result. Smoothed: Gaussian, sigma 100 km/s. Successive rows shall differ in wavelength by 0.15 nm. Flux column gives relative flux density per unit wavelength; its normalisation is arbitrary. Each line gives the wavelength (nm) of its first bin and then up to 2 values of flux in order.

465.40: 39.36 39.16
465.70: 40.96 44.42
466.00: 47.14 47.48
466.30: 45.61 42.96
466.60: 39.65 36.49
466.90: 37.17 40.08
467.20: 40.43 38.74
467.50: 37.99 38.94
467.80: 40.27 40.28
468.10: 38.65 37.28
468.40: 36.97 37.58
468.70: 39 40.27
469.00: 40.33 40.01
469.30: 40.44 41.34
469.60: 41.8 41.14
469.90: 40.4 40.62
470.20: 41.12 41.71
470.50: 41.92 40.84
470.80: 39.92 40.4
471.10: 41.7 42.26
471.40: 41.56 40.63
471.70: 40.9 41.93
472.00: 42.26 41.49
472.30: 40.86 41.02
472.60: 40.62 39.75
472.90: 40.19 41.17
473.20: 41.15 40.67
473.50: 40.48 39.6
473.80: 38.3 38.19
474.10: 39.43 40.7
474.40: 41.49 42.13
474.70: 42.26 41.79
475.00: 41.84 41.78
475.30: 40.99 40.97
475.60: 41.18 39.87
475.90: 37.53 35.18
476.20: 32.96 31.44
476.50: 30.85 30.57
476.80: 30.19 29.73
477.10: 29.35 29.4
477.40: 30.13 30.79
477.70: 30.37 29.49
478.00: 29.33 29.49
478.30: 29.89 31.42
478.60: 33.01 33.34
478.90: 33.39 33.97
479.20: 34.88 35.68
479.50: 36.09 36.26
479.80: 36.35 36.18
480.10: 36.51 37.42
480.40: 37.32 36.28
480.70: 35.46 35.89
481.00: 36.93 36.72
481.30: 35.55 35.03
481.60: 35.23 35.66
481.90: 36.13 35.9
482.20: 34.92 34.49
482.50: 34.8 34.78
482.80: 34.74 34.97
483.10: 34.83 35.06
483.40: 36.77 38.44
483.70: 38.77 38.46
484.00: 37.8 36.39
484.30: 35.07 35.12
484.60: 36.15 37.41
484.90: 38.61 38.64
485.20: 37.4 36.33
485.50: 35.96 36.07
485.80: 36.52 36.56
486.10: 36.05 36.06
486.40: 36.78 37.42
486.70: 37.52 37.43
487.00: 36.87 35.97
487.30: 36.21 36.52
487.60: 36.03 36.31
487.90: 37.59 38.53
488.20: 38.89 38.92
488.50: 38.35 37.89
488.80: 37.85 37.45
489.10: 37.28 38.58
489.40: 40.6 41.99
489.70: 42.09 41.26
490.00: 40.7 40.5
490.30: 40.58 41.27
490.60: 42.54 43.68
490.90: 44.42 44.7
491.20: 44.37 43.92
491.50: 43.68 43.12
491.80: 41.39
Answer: 0.46 nm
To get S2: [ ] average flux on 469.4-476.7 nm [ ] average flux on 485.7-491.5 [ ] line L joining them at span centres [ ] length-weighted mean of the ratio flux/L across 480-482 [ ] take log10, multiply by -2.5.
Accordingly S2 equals 0.10 mag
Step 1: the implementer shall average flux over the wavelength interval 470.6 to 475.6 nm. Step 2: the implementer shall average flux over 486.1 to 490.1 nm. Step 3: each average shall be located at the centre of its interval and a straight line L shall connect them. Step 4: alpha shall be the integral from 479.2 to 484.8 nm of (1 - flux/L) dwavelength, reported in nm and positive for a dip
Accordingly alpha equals 0.45 nm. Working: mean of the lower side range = 40.9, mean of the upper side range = 38.1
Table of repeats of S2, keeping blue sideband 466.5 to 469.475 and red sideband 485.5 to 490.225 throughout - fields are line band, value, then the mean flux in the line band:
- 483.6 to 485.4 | 0.026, 37.2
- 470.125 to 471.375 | -0.063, 41.2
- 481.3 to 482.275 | 0.082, 35.5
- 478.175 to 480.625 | 0.109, 34.8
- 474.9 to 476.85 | 0.055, 36.7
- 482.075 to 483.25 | 0.100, 34.9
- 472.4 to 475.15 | -0.051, 40.6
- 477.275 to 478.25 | 0.275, 29.9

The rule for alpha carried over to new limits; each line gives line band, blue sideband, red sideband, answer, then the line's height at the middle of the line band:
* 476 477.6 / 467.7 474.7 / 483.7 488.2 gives 0.34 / 39.1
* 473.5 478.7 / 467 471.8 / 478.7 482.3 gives 0.30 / 37.5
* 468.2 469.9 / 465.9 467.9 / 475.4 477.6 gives -0.02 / 39.3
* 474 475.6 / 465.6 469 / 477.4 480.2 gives -0.25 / 35.6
